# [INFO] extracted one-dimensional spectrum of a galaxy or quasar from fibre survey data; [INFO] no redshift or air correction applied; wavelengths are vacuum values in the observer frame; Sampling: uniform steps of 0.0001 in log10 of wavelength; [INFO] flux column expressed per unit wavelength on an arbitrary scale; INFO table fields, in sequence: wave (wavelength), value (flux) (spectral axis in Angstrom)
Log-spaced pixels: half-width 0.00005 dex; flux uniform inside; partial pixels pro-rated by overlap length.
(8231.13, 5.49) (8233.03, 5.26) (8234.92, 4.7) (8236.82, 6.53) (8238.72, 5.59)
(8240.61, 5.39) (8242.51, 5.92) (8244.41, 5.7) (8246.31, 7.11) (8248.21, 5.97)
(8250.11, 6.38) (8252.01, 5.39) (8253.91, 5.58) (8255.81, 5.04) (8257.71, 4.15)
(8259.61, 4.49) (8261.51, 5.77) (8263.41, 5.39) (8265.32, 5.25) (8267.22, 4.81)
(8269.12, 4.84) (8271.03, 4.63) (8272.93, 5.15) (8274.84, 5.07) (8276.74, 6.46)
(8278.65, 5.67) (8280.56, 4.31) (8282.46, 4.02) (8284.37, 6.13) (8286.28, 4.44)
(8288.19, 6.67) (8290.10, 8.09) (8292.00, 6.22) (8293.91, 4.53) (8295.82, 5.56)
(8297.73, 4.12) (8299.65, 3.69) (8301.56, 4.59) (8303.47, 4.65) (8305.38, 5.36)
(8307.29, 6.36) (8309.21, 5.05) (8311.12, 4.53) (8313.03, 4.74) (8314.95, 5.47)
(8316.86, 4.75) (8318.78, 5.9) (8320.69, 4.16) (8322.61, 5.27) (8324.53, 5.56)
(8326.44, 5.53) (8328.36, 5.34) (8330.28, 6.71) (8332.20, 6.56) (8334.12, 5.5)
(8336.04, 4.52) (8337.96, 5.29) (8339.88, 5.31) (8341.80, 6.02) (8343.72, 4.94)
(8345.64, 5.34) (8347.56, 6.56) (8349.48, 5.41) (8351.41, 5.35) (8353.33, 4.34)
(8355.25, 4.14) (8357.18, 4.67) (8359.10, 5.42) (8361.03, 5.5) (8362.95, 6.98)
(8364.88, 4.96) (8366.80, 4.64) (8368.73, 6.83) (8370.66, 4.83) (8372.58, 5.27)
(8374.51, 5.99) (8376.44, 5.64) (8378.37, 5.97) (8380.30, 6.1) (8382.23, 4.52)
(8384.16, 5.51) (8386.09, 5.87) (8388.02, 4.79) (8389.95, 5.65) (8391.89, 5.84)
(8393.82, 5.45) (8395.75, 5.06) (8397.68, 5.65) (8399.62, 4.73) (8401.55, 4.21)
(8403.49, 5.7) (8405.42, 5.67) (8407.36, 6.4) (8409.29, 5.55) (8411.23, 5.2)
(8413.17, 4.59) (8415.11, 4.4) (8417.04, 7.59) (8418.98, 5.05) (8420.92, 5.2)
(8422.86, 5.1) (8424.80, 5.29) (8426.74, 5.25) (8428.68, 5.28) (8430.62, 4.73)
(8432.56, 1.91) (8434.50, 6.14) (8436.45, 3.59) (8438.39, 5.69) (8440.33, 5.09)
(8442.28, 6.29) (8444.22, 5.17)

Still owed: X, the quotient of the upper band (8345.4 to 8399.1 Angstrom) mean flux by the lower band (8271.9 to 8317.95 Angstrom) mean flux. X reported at 1.04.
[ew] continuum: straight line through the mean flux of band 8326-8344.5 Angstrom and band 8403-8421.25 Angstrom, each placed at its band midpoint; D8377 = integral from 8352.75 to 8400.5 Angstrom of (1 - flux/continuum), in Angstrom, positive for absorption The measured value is 1.5 Angstrom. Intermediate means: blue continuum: 5.58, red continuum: 5.54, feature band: 5.38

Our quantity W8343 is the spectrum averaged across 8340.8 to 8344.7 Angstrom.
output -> 5.48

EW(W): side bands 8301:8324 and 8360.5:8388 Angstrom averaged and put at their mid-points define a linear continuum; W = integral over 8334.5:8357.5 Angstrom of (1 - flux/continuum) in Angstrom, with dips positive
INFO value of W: 0.8 Angstrom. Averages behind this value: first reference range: 5.09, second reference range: 5.59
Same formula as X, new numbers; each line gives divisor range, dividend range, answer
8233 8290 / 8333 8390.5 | 0.99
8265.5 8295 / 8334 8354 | 0.99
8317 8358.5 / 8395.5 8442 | 0.96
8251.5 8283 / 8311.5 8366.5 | 1.05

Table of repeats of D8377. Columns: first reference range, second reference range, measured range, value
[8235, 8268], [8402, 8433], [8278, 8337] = 1.54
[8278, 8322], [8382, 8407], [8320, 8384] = -2.16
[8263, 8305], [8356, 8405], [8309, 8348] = -0.52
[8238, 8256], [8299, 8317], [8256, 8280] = 1.76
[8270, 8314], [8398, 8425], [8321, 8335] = -1.21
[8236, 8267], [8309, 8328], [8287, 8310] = -0.65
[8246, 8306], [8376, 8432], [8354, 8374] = 0.01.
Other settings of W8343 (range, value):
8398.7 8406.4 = 5.08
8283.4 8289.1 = 5.73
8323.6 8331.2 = 5.78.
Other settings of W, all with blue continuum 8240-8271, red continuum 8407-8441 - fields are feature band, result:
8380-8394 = -0.7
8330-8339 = -0.6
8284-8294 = -1.5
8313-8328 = 0.3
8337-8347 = -0.3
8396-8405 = 0.1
